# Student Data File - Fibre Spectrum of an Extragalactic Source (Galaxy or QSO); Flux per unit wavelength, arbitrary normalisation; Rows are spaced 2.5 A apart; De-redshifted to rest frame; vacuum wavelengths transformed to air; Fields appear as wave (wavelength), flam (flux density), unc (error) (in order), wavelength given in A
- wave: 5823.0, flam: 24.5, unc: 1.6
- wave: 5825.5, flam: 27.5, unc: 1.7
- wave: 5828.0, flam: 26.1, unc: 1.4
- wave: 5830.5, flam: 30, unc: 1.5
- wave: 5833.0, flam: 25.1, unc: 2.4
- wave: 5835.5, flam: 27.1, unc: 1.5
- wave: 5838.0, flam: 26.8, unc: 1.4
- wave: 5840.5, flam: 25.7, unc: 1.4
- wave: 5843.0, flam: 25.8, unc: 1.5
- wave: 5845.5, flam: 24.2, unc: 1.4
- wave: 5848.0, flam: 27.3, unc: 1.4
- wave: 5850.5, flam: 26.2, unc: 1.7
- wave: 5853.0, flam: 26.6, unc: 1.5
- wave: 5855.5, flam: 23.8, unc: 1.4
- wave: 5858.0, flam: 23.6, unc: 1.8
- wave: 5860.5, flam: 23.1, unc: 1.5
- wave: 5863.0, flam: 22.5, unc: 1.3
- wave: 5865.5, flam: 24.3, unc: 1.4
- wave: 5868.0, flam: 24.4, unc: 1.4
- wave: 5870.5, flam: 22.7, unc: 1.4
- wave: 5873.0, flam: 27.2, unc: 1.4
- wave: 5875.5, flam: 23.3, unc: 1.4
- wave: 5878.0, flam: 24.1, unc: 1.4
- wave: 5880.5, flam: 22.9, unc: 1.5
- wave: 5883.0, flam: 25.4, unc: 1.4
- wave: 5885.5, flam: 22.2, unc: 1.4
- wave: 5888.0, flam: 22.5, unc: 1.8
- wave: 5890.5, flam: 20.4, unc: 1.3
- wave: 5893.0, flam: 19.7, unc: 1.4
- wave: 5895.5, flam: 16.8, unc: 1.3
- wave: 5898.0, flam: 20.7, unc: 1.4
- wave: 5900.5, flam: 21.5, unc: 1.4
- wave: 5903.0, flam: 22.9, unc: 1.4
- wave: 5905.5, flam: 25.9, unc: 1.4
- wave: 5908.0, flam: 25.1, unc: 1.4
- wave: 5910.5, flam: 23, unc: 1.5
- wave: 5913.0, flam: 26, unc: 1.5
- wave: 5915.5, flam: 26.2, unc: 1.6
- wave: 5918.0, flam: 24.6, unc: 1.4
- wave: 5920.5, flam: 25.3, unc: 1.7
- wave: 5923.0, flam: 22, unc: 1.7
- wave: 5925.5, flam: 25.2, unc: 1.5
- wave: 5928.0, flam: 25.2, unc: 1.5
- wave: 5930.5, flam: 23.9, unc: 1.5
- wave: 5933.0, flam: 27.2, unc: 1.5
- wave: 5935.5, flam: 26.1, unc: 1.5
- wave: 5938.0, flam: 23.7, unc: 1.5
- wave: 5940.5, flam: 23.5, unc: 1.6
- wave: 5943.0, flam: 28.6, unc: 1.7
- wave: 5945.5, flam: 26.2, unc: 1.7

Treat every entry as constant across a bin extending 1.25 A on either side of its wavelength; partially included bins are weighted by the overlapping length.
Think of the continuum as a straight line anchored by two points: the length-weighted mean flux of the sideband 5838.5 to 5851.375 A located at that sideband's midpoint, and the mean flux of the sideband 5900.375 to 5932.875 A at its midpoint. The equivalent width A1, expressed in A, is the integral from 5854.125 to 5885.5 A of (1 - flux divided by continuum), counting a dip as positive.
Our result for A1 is 1.9 A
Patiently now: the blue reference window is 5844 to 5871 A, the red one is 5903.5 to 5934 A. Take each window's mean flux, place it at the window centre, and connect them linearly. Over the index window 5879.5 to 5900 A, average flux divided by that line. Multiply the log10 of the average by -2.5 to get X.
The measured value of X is 0.160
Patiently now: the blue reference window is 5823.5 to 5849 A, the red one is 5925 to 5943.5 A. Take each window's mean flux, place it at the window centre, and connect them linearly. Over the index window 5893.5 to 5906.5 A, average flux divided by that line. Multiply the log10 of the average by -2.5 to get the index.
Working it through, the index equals 0.20 mag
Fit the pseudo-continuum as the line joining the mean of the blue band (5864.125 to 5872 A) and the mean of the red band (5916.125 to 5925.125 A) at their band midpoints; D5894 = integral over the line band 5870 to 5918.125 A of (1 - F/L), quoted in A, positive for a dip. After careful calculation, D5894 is 1.9 A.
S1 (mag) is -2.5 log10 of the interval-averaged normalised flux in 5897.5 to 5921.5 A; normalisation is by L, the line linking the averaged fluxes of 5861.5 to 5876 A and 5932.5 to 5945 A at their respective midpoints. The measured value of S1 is 0.04 mag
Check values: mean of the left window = 24.1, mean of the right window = 25.8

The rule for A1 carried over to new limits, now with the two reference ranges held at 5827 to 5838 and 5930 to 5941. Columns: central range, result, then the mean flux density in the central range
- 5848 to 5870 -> 1.76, 24.4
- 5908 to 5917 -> 0.15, 25.1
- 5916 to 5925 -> 0.38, 24.3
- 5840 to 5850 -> 0.38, 25.8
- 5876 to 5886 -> 0.91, 23.7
